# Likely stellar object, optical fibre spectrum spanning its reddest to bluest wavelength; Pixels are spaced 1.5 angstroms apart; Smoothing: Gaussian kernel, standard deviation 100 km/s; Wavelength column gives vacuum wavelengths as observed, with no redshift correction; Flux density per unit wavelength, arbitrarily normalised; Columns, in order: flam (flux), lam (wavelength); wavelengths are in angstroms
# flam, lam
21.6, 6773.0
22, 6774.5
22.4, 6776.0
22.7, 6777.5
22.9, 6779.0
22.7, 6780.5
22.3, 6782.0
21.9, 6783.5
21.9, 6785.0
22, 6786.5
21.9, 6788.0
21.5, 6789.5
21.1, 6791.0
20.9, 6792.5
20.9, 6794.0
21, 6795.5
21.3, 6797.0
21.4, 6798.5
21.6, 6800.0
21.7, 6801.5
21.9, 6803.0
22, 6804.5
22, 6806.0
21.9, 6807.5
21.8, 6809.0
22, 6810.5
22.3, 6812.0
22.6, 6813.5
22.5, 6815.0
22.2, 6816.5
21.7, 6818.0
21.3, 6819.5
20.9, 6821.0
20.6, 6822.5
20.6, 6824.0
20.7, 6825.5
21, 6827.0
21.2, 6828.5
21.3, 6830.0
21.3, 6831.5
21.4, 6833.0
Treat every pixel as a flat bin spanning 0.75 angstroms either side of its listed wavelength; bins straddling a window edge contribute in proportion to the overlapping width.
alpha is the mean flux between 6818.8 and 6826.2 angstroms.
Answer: 20.8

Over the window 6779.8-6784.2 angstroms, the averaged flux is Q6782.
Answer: 22.3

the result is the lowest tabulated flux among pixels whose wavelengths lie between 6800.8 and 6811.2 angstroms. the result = 21.7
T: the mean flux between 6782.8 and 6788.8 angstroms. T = 21.9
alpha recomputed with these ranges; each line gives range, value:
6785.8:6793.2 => 21.5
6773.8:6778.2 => 22.4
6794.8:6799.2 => 21.2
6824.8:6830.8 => 21.1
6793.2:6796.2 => 20.9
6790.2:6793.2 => 21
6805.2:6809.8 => 21.9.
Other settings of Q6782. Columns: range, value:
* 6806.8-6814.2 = 22.1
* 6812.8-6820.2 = 22.1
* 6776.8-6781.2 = 22.8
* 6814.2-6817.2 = 22.4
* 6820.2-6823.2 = 20.8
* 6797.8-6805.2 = 21.7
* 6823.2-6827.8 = 20.8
